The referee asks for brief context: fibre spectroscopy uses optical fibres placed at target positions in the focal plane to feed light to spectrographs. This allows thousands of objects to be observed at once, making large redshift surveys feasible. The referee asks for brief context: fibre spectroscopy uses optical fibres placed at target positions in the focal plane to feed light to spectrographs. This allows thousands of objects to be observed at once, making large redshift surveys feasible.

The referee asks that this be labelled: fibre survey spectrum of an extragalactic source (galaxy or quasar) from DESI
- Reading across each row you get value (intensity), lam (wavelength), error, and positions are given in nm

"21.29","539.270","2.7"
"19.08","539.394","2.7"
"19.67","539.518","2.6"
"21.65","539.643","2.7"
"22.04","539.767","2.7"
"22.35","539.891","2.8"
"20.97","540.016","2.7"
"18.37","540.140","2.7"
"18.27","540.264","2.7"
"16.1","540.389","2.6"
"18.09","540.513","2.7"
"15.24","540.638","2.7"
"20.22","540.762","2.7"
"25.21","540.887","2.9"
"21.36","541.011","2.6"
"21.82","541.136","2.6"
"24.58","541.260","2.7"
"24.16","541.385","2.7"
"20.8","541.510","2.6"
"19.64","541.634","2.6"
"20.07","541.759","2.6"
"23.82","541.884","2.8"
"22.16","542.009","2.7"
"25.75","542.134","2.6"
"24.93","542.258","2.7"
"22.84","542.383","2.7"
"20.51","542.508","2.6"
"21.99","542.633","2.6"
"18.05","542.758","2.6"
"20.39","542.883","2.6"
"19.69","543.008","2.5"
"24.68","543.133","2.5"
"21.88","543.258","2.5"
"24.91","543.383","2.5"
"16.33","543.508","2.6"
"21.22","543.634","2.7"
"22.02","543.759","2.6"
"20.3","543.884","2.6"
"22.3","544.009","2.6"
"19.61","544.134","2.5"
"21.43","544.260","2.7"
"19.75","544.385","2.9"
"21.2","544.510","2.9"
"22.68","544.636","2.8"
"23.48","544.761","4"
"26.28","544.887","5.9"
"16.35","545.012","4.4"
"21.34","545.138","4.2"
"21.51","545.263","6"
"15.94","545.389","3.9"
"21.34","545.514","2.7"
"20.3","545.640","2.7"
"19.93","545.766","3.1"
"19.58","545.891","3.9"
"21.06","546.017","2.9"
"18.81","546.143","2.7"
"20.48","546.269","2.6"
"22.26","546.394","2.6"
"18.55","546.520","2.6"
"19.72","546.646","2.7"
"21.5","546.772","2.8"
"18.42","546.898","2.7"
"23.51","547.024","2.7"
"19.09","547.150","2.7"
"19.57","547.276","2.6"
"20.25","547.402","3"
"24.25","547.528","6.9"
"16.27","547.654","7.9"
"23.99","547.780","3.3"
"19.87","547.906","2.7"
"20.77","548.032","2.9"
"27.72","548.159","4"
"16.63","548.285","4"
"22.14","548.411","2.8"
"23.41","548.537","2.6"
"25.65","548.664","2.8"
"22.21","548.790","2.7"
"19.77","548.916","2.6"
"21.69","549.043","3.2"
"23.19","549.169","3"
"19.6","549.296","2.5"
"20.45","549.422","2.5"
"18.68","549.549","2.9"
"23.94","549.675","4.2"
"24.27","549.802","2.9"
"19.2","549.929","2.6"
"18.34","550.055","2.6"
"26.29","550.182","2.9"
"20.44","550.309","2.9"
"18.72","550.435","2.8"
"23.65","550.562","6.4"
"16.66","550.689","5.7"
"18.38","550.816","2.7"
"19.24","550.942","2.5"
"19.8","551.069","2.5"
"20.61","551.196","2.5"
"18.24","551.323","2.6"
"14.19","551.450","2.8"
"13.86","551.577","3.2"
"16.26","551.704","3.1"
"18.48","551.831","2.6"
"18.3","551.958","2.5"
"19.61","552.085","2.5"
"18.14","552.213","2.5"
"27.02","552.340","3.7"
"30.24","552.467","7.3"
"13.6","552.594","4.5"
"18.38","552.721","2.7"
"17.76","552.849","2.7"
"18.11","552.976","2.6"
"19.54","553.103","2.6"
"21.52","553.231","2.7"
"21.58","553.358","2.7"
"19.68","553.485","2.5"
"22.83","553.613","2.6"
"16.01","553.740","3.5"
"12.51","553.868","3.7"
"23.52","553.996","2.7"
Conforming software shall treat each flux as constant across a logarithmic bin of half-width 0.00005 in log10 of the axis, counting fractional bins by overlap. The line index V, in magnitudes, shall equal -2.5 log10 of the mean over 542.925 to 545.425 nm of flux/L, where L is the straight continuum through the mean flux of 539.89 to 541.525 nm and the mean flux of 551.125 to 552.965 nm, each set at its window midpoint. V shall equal -0.064 mag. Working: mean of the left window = 20.5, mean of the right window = 18.9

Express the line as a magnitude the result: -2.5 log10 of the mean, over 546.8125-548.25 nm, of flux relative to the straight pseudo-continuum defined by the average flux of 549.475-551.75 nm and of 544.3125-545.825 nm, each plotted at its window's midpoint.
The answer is -0.05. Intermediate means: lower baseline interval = 20.8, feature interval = 21.2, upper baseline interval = 19.5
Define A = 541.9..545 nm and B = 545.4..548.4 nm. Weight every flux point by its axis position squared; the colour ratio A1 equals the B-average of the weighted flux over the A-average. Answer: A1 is 1.0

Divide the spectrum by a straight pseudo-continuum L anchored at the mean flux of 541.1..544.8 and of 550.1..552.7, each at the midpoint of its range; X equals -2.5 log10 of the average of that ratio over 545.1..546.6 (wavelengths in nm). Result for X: 0.05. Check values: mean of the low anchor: 21.8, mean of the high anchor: 19.6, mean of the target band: 20.1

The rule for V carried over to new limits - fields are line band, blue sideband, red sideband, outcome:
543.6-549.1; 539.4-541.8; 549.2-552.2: -0.06 mag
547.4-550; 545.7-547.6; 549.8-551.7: -0.10 mag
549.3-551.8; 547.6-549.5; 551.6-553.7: 0.07 mag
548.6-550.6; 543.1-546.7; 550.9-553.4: -0.10 mag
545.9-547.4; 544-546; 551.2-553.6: 0.01 mag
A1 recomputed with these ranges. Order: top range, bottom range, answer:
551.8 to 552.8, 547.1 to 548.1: 1.01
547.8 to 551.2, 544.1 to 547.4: 1.05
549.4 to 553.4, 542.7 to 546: 0.97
